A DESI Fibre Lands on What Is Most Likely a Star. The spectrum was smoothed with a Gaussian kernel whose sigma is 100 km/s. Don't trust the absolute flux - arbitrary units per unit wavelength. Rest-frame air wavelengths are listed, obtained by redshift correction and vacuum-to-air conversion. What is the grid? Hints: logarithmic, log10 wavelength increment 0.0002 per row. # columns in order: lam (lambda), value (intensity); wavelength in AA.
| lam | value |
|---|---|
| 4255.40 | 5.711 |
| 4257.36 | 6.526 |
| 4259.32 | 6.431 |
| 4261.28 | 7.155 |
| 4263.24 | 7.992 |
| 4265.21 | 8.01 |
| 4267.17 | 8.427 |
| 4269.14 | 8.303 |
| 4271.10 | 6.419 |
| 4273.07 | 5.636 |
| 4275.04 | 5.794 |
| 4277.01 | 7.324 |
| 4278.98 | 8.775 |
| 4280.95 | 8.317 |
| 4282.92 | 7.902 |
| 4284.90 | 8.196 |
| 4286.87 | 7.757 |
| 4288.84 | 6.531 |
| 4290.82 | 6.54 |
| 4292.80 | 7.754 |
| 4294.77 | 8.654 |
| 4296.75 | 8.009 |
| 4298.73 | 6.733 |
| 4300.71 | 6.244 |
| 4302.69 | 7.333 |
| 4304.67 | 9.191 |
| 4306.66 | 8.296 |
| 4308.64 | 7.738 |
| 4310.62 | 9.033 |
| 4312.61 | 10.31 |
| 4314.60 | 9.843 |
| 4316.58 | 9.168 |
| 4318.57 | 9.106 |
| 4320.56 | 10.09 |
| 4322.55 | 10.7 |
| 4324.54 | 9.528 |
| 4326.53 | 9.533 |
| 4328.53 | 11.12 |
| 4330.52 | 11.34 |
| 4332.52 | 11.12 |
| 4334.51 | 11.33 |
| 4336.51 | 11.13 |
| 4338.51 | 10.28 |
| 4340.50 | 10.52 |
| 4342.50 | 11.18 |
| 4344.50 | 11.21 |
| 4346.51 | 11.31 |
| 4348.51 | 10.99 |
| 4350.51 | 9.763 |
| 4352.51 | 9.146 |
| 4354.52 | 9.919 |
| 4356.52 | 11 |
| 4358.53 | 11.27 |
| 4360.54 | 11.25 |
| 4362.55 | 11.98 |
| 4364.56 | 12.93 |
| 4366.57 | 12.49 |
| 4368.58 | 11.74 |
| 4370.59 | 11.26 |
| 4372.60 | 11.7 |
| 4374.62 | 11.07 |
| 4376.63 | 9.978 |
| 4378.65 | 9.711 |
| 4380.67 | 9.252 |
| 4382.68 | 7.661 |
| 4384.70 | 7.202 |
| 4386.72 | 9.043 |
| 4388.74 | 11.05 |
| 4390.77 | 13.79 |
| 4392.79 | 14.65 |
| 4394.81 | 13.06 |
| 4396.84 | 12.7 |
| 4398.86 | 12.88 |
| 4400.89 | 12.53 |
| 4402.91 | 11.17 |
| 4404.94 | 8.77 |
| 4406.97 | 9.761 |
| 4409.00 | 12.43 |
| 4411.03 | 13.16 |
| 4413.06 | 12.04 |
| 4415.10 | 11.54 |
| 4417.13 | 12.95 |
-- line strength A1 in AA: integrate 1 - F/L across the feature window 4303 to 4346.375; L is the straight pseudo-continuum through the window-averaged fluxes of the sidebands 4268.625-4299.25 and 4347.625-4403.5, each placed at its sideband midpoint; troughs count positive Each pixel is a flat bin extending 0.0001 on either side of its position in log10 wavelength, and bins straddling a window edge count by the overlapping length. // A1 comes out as -4.7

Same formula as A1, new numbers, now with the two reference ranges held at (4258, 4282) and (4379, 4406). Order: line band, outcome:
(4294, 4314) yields 0.51 AA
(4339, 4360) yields -1.94 AA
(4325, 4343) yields -2.93 AA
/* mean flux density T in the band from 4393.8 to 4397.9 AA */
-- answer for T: 12.9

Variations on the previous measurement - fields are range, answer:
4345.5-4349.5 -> 11.1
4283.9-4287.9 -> 7.96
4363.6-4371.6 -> 12.1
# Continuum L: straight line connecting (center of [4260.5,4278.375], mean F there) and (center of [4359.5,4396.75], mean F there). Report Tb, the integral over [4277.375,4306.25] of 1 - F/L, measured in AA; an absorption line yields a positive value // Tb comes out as 1.2 AA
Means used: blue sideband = 7.26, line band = 7.71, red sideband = 11.1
